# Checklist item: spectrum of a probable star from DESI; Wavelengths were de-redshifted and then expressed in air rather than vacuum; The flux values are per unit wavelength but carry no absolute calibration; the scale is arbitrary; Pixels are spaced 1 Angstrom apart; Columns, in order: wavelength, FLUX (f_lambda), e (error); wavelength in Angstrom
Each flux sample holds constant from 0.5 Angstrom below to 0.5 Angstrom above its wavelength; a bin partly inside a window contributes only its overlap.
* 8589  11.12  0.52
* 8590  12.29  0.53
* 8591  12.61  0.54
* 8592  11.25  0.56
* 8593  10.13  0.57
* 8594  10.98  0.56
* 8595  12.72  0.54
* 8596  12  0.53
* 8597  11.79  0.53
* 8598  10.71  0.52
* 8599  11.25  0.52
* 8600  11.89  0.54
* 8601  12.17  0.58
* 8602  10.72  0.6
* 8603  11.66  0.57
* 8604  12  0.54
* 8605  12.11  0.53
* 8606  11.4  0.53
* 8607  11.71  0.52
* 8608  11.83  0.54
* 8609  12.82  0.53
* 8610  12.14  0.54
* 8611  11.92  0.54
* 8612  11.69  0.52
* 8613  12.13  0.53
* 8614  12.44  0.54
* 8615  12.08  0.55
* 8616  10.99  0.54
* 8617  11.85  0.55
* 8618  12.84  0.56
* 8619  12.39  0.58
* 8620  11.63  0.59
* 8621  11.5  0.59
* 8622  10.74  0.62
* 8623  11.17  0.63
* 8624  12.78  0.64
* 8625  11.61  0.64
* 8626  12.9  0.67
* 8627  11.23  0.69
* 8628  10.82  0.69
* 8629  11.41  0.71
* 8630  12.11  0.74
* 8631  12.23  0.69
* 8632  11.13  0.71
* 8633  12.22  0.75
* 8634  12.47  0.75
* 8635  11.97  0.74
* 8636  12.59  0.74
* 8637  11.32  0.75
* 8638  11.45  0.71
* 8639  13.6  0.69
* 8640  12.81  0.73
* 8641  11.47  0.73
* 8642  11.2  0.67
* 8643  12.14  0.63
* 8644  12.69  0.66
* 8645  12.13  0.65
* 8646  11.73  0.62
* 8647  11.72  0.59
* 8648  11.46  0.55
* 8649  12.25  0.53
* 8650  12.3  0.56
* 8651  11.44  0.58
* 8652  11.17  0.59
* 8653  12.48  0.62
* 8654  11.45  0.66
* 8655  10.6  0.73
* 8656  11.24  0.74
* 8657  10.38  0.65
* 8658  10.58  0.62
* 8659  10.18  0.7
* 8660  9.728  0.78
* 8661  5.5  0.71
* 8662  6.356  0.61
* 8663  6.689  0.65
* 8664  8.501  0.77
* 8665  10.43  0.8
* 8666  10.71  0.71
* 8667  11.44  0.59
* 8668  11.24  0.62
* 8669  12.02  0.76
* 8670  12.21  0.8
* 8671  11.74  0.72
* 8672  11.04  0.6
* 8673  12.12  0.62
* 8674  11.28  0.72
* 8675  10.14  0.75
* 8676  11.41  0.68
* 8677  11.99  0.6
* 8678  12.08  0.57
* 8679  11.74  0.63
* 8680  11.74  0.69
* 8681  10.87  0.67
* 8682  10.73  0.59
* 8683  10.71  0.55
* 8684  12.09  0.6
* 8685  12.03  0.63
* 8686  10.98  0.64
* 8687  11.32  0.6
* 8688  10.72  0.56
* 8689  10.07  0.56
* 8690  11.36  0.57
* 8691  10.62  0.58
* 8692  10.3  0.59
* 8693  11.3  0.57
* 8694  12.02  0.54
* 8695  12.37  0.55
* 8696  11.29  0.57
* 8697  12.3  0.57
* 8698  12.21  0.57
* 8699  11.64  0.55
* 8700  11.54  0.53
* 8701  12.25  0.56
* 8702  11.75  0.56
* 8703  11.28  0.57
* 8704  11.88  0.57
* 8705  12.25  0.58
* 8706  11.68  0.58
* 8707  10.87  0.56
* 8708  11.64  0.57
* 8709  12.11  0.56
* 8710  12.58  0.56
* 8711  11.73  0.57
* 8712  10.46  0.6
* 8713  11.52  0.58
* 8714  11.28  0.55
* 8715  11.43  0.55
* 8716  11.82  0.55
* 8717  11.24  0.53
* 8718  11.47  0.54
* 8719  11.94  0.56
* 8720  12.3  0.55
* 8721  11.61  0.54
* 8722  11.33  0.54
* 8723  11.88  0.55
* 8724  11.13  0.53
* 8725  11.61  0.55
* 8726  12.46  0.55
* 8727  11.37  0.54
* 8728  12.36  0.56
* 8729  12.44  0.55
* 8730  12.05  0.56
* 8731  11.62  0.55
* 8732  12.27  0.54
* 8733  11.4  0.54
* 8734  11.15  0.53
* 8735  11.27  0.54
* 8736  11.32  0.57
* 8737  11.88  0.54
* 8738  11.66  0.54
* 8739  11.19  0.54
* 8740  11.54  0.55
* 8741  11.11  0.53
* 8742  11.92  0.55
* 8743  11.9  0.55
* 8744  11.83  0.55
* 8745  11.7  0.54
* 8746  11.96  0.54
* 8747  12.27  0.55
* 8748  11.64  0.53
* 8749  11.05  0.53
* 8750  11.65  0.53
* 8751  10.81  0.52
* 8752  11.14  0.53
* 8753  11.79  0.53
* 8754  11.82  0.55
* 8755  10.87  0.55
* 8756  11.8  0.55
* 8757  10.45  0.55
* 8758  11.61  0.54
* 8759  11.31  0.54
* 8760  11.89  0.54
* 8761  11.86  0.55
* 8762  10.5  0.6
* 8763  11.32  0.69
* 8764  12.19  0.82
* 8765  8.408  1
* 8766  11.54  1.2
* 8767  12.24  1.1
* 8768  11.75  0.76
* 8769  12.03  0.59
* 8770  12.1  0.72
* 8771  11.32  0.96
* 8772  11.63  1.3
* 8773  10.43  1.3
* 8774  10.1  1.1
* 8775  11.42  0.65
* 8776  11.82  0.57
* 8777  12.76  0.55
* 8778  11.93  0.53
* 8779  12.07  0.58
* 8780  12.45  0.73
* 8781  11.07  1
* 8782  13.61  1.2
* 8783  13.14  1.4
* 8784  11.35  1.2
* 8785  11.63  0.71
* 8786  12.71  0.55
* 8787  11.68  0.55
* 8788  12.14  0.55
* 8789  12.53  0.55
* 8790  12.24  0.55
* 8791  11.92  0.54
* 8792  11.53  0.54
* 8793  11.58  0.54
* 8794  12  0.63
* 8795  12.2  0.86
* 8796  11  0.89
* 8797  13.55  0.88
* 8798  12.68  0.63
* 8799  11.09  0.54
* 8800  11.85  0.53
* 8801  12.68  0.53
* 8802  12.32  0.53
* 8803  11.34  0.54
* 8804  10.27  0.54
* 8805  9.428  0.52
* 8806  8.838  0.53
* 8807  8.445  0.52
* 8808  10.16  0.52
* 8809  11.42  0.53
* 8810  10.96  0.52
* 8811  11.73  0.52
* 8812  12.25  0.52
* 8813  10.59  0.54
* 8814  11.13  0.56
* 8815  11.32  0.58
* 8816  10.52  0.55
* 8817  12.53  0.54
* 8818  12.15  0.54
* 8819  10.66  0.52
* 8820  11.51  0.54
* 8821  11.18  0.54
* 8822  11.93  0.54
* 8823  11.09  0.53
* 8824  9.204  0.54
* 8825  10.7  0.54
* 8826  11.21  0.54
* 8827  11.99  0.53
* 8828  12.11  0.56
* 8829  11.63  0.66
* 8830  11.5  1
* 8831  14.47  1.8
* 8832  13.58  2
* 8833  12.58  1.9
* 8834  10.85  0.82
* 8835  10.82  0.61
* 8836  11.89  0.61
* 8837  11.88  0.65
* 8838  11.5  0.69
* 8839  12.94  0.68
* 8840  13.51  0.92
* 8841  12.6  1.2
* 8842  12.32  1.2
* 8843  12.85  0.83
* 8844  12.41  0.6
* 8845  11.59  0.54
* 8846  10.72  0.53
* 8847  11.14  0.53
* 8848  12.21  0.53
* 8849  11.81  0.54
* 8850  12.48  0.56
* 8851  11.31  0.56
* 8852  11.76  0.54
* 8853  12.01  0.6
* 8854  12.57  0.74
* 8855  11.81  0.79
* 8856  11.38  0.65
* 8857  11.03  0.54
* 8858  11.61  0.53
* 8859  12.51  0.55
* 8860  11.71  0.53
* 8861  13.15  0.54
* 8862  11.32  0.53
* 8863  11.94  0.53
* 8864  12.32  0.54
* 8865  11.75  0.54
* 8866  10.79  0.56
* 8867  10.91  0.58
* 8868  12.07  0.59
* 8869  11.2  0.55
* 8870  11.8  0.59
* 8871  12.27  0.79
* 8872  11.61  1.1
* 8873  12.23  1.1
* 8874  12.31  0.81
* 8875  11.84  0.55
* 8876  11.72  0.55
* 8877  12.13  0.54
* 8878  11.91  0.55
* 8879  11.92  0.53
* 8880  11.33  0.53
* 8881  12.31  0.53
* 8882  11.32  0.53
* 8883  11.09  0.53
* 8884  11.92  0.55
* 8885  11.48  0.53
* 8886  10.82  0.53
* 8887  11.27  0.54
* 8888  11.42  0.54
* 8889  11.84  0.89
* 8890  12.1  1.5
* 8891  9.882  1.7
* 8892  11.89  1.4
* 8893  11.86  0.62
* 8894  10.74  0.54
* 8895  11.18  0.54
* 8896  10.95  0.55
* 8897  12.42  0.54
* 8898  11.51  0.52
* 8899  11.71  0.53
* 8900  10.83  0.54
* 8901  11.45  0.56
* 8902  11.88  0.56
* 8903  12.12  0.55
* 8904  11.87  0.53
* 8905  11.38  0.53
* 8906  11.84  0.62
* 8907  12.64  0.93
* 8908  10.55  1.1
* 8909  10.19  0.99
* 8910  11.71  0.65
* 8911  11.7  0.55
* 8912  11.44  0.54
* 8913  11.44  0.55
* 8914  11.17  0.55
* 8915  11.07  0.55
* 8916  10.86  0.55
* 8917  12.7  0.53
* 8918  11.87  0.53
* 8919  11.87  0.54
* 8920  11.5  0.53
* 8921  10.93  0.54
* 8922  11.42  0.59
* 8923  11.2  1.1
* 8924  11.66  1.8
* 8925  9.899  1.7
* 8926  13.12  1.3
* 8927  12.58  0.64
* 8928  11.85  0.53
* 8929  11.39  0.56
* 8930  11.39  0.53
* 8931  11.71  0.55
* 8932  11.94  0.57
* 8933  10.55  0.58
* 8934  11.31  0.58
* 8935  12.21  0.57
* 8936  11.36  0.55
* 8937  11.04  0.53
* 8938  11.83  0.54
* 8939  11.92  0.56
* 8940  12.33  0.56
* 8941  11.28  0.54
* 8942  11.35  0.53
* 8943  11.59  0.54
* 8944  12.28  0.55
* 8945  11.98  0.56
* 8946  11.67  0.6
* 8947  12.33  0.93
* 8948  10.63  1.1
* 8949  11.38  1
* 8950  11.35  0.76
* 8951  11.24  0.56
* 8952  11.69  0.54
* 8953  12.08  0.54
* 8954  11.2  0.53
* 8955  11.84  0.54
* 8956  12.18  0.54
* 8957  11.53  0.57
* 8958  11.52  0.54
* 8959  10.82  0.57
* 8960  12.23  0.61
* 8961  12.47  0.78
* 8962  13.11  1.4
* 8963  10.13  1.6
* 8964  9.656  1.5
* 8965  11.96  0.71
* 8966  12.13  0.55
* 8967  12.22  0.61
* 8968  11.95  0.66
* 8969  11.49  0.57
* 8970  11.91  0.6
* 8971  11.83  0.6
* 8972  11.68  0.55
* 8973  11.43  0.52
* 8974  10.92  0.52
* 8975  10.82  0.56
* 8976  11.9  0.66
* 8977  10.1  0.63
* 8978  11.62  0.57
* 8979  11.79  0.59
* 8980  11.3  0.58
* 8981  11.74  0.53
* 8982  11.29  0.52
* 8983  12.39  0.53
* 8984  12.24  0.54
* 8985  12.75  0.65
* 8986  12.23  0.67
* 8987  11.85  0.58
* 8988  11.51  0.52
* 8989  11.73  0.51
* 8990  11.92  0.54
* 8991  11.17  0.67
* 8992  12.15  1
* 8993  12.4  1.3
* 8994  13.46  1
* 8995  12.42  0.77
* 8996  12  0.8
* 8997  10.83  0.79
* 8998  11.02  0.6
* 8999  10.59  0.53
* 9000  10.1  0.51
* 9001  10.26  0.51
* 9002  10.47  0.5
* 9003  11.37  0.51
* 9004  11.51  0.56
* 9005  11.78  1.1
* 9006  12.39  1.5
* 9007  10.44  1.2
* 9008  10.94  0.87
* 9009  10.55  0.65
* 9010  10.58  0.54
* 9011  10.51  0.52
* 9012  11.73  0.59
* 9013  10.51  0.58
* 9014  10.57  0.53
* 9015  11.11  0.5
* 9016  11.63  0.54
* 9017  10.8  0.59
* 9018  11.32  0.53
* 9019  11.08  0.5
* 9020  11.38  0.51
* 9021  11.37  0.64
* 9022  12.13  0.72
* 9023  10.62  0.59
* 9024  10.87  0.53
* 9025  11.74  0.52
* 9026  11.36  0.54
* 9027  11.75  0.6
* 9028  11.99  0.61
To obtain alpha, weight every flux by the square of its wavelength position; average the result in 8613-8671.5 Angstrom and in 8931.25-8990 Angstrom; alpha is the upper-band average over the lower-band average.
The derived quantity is 1.10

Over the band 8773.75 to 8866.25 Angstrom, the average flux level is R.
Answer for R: 11.7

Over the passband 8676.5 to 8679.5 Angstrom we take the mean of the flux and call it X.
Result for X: 11.9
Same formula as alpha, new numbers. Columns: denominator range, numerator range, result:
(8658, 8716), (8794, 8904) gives 1.09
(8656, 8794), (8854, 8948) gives 1.06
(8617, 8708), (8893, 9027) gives 1.08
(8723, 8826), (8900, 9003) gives 1.05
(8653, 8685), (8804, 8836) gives 1.09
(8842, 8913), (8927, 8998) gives 1.02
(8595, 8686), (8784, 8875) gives 1.07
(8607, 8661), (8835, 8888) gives 1.07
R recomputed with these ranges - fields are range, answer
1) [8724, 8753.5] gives 11.7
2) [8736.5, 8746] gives 11.7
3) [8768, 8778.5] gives 11.6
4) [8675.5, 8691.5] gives 11.3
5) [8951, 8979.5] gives 11.6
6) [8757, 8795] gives 11.7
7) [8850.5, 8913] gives 11.6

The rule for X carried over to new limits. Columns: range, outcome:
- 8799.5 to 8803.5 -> 12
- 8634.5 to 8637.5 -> 12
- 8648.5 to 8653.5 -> 11.9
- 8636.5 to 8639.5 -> 12.1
